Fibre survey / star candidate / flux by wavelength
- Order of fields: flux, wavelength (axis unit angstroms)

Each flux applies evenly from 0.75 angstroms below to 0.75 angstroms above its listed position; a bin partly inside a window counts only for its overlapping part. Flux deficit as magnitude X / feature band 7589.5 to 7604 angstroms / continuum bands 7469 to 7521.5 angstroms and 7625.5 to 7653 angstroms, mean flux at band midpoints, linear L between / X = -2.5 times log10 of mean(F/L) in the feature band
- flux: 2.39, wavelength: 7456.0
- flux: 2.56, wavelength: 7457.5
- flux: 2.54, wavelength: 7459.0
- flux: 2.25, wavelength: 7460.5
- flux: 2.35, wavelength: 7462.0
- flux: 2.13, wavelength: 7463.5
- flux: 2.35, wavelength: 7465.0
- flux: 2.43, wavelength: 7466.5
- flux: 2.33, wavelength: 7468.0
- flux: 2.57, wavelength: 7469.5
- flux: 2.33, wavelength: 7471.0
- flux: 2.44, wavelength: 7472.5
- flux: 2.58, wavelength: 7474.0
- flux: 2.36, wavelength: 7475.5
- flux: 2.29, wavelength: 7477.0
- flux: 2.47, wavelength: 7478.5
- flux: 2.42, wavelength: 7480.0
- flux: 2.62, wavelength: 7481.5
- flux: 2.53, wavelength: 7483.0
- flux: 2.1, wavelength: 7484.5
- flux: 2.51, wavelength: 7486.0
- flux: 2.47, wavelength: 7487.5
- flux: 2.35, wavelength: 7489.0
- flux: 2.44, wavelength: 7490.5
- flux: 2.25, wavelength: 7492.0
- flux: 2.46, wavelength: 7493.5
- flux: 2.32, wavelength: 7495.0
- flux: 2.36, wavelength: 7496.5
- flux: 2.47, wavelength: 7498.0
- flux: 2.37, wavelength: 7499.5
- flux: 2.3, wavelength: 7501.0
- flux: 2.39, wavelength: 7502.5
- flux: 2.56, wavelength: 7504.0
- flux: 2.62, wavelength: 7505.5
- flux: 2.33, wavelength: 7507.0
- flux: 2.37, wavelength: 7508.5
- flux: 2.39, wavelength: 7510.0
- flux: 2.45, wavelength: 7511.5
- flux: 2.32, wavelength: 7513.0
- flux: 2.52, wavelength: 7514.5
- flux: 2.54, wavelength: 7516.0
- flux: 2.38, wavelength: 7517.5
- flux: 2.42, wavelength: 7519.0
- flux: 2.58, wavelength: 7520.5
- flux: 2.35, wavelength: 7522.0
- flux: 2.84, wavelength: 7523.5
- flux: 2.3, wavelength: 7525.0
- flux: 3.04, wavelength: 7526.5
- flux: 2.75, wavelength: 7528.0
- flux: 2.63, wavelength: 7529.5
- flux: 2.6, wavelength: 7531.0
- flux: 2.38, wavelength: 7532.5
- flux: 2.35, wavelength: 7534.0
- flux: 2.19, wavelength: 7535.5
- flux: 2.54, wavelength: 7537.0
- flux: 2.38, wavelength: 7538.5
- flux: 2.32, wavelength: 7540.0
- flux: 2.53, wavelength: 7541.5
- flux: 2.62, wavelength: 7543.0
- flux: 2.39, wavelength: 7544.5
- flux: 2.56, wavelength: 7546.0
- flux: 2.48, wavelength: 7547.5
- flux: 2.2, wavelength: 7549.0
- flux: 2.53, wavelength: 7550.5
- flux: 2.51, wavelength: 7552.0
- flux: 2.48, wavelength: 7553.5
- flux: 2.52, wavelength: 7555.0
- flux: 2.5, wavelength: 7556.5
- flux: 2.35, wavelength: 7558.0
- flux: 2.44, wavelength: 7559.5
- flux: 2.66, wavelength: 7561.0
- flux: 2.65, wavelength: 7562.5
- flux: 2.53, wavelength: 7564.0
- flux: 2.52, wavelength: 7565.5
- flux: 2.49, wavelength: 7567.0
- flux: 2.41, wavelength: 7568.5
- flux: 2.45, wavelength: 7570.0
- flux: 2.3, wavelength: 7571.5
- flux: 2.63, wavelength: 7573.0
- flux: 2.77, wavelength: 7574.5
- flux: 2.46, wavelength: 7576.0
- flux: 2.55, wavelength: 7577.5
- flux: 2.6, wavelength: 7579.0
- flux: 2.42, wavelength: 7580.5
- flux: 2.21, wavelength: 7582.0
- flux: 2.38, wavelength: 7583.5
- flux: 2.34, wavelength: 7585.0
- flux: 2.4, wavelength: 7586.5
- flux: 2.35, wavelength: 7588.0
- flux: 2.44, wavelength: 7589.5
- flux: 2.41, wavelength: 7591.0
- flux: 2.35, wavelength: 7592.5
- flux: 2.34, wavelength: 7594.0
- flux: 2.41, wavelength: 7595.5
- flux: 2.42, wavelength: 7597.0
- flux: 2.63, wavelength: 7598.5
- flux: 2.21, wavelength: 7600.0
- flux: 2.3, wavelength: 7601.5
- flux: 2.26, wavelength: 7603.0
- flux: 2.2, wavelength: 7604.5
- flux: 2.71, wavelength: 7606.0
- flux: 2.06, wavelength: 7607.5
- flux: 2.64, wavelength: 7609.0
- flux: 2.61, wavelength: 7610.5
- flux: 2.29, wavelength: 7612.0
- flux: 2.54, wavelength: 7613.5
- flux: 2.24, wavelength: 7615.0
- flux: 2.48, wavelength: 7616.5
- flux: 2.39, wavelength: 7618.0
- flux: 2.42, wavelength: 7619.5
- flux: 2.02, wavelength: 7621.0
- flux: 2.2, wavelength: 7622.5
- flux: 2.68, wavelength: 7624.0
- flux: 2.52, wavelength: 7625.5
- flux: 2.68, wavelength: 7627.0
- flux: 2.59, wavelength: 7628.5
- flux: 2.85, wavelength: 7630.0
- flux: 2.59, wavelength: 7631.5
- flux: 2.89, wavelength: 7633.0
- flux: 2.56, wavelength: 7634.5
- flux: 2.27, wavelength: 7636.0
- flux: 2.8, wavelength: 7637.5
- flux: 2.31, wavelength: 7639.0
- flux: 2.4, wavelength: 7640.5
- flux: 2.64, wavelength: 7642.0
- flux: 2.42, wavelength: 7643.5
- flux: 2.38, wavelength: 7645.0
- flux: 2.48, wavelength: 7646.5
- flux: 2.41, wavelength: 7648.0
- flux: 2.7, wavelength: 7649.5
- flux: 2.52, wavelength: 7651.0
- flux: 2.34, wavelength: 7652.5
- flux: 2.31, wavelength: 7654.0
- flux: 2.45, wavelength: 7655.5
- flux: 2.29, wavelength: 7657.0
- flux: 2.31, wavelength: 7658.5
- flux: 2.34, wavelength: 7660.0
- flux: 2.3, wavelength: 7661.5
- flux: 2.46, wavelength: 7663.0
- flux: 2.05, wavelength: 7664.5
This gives 0.062 mag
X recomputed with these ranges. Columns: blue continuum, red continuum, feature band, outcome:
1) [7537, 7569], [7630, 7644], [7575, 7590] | 0.04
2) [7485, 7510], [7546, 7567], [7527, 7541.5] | -0.01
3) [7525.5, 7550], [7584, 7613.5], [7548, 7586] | -0.01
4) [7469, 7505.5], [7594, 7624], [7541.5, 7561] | -0.03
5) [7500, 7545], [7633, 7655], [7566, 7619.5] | 0.03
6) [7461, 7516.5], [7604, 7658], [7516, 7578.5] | -0.03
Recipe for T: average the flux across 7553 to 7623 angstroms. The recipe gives 2.43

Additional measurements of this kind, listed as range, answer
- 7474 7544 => 2.45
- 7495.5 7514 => 2.41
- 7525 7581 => 2.5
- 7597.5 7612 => 2.4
